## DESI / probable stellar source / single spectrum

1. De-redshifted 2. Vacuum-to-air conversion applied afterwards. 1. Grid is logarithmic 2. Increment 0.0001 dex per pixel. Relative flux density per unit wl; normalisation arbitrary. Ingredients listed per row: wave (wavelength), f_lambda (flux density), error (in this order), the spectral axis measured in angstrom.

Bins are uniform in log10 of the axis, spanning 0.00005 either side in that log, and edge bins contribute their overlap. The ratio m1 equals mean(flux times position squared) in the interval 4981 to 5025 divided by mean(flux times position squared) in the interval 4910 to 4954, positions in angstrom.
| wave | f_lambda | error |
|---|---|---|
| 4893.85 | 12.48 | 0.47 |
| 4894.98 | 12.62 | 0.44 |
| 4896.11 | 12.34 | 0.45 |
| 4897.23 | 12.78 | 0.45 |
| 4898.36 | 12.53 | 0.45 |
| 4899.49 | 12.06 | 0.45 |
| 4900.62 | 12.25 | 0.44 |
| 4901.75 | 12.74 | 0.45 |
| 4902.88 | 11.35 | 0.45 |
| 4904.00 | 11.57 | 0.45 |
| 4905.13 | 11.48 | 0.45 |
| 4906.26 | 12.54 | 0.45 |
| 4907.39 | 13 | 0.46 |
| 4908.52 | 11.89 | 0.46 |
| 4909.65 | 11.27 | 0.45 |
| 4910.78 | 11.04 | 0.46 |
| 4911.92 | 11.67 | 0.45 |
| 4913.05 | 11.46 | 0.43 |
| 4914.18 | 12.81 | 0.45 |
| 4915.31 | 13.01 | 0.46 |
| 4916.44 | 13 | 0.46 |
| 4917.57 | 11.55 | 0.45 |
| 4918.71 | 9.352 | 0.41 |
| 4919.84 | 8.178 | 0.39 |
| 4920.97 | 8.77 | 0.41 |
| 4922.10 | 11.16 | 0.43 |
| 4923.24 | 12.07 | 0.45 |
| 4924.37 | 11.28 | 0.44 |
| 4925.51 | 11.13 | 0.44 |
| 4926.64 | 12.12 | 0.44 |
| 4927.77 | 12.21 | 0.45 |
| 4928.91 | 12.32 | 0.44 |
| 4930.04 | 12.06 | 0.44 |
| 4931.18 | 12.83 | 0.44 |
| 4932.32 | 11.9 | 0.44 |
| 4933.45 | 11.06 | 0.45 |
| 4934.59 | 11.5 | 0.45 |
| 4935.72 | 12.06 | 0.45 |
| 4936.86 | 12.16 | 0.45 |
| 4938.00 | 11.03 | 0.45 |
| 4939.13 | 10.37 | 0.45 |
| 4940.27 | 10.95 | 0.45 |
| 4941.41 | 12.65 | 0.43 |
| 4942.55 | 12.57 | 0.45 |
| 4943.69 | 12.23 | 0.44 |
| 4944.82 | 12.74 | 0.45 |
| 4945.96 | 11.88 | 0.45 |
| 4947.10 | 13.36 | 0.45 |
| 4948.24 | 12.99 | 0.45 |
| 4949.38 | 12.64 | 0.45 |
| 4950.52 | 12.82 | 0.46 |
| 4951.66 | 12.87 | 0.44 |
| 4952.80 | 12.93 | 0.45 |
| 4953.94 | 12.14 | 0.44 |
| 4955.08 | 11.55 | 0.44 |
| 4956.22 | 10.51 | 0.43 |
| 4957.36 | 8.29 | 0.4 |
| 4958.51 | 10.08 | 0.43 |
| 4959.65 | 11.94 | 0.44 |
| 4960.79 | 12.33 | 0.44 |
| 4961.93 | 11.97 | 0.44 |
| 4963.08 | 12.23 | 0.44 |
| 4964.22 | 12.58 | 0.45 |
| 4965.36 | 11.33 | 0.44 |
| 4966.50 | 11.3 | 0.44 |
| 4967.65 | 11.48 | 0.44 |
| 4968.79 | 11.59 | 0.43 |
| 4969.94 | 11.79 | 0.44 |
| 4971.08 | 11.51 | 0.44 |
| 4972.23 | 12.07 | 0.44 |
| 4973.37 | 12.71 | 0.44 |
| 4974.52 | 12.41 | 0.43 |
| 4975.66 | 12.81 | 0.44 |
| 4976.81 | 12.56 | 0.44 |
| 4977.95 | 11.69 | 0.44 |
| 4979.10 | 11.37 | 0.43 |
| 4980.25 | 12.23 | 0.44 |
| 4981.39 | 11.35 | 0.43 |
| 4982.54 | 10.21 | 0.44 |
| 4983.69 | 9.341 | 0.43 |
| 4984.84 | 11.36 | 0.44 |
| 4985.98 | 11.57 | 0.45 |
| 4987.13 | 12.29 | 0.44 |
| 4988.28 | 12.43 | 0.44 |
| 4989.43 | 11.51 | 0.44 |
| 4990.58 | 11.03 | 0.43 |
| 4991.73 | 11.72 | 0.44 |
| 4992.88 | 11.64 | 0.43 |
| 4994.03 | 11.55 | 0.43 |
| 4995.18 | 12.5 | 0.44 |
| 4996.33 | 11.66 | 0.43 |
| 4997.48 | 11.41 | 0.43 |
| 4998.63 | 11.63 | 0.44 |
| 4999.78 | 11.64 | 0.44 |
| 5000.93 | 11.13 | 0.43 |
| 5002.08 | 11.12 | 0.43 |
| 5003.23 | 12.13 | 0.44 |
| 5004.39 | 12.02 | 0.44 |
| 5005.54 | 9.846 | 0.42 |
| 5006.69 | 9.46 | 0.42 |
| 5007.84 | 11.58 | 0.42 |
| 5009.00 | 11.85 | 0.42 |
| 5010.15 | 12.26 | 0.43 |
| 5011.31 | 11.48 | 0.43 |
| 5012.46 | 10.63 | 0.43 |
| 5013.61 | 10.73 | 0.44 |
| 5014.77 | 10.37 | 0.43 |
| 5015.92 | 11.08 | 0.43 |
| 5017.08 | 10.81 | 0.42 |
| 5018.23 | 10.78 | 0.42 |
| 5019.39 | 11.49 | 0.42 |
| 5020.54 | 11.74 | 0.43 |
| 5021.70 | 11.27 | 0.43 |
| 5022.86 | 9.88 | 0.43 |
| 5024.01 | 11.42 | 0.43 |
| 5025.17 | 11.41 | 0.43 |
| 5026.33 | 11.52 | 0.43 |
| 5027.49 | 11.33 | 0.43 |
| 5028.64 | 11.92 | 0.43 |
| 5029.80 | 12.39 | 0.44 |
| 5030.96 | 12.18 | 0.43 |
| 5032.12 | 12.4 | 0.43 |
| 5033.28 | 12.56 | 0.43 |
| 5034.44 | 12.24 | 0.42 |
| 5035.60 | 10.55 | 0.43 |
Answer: 1.0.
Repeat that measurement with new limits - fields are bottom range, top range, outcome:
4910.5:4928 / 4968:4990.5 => 1.06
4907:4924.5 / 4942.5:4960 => 1.07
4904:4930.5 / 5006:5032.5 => 1.02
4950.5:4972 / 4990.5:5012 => 1.00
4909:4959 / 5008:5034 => 1.02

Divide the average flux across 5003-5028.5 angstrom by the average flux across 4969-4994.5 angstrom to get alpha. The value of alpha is 0.95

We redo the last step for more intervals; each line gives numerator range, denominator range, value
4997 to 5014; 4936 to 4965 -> 0.95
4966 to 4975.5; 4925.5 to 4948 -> 0.99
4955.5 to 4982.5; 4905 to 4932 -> 1.00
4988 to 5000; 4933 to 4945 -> 1.00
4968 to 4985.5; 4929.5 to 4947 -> 0.98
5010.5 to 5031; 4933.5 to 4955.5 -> 0.92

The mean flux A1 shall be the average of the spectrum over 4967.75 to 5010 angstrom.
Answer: 11.6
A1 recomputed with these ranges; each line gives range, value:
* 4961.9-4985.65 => 11.7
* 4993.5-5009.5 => 11.4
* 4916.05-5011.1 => 11.6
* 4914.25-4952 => 11.8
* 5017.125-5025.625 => 11.1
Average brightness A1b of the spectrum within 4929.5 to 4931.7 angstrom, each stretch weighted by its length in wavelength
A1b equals 12.4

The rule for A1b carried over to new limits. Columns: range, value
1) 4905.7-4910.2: 12.2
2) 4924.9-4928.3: 11.8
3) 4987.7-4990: 12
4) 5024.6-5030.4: 11.7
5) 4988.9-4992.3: 11.4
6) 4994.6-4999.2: 11.8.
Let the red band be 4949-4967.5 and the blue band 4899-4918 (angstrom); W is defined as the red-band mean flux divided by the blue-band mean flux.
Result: 0.97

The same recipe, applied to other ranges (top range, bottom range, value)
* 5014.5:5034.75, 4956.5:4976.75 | 0.98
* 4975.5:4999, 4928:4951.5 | 0.96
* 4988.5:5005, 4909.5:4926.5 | 1.04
